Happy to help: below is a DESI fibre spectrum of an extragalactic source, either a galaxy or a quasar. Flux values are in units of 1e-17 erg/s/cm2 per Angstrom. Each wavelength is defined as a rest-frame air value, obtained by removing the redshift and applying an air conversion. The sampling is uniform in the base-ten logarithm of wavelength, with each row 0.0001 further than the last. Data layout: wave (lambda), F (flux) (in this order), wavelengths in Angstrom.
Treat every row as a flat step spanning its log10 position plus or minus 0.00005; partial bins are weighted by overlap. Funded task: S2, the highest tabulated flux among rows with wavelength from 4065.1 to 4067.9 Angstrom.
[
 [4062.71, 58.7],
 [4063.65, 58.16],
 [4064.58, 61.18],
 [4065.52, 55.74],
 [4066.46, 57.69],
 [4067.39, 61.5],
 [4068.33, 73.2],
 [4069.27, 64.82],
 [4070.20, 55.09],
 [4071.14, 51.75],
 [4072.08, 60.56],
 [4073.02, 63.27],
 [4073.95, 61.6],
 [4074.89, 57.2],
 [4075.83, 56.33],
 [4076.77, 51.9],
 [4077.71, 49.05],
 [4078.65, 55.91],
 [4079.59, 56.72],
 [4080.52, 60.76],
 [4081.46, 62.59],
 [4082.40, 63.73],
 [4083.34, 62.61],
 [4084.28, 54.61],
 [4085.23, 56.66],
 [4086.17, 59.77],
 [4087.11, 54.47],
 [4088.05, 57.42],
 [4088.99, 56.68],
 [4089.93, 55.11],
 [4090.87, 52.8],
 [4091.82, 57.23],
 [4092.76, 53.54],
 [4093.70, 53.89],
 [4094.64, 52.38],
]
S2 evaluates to 61.5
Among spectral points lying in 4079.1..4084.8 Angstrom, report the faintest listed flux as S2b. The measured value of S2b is 54.61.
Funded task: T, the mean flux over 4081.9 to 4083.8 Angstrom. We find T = 63.2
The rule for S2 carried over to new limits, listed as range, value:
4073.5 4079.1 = 61.6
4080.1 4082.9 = 63.73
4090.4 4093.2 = 57.23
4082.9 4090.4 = 62.61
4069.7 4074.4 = 63.27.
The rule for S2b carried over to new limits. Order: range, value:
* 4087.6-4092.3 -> 52.8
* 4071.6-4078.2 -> 49.05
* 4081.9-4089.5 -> 54.47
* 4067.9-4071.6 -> 51.75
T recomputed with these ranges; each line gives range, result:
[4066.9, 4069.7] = 66.4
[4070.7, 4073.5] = 58.7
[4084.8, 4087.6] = 57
